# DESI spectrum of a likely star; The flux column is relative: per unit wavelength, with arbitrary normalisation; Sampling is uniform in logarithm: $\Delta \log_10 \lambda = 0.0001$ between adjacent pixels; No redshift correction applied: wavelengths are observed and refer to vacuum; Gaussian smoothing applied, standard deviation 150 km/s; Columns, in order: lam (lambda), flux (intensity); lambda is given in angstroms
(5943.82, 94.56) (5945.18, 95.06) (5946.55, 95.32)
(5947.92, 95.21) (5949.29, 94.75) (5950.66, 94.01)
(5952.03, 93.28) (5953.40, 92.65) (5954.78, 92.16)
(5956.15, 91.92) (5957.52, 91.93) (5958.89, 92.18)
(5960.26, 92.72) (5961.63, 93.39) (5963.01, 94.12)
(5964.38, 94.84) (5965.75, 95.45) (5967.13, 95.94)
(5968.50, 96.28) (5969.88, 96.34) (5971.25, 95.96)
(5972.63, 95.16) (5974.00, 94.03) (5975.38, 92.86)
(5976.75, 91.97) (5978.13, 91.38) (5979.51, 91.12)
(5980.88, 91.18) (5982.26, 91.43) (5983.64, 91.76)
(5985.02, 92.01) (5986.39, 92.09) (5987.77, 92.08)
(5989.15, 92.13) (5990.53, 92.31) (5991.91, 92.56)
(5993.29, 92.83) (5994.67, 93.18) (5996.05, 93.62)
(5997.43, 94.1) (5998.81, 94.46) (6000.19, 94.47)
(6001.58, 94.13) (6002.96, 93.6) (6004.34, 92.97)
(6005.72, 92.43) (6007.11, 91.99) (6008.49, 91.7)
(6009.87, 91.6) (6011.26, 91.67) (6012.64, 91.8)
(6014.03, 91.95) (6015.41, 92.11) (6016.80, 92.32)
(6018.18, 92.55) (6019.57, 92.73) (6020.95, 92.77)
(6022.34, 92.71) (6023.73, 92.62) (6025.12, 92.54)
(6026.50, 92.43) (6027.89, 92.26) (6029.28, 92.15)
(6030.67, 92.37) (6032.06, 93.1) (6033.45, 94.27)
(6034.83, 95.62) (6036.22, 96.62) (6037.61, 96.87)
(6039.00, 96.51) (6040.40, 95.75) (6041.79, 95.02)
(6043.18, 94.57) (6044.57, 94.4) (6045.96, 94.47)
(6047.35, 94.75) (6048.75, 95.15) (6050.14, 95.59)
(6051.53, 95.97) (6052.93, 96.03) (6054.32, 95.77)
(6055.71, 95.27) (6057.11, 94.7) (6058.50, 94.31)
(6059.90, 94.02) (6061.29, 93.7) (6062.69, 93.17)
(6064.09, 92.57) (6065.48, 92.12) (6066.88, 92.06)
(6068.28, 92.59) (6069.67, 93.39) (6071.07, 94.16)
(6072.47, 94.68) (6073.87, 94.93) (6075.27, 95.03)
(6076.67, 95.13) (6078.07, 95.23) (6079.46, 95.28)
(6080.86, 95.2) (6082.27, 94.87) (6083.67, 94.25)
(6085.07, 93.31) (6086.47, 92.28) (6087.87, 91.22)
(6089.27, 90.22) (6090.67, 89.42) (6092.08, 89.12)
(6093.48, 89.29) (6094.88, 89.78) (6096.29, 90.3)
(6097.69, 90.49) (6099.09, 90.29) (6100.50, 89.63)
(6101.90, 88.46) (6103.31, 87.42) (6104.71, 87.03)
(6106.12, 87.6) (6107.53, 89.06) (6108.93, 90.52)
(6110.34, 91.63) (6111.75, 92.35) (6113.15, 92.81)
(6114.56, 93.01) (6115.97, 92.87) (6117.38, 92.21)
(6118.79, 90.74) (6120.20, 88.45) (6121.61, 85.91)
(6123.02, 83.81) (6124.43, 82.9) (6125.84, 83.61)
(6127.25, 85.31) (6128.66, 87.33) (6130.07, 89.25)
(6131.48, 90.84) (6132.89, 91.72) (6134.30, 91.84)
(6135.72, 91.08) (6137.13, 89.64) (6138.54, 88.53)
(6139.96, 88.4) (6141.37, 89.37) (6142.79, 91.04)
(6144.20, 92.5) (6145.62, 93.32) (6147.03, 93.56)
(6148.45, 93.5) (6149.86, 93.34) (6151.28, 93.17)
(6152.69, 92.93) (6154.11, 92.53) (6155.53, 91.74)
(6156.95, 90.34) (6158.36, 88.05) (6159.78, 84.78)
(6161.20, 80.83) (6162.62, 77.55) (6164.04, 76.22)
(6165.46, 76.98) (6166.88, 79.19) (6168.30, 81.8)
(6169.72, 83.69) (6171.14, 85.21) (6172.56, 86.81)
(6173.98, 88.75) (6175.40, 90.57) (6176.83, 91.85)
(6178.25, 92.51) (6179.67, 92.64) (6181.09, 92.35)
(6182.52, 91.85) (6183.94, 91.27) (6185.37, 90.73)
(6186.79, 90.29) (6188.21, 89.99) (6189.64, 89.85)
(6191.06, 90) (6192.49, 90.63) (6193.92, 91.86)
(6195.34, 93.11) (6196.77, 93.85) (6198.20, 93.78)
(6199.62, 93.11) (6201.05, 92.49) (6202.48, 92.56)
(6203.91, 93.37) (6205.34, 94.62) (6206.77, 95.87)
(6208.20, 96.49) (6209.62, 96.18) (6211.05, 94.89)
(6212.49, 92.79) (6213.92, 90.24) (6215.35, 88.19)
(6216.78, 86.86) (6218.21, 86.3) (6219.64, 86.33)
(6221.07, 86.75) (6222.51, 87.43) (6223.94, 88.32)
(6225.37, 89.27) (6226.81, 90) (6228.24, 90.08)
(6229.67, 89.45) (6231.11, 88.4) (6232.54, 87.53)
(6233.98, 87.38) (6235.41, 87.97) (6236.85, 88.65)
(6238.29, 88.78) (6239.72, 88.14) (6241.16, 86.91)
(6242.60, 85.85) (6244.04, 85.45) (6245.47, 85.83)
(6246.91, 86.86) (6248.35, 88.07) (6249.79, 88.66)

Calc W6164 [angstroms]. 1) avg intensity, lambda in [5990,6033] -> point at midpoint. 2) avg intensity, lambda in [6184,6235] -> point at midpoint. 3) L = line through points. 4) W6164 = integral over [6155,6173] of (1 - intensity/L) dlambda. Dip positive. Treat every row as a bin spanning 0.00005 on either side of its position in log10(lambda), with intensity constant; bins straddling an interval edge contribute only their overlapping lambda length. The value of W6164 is 1.59 angstroms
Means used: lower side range 92.7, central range 83.2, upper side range 90.8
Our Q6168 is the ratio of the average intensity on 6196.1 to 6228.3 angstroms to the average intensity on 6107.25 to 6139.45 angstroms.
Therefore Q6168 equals 1.0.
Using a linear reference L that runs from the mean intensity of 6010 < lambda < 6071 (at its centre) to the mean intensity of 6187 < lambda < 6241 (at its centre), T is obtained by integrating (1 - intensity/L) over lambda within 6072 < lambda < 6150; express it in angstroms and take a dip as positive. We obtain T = 1.5 angstroms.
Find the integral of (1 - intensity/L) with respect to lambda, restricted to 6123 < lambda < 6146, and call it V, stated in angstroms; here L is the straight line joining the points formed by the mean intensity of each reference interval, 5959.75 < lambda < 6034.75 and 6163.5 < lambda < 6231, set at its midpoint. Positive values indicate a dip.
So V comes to 0.5 angstroms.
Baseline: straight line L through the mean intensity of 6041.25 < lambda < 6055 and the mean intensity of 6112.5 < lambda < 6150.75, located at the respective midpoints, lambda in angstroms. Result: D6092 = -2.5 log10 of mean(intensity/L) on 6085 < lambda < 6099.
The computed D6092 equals 0.02 mag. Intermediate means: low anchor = 95.2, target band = 90.5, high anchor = 89.9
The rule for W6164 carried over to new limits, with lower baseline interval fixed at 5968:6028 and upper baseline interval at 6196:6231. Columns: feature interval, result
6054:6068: -0.2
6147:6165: 0.7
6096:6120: 0.4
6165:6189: 0.9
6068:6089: -0.4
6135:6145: 0.2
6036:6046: -0.3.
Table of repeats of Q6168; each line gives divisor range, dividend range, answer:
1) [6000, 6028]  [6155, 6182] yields 0.93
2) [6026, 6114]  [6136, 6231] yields 0.97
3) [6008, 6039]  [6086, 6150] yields 0.97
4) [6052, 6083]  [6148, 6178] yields 0.92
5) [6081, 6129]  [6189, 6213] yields 1.04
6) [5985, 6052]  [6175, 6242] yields 0.97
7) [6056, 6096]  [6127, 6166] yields 0.96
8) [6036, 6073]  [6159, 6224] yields 0.94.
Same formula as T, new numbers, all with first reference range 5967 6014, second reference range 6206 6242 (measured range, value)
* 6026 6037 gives -0.2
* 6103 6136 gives 0.7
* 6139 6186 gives 1.0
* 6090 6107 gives 0.4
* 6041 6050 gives -0.3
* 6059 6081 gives -0.5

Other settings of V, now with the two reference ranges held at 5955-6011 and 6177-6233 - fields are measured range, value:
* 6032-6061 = -0.83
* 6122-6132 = 0.63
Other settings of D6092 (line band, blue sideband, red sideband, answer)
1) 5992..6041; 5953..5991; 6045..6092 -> 0.00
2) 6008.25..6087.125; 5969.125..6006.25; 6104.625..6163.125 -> -0.03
